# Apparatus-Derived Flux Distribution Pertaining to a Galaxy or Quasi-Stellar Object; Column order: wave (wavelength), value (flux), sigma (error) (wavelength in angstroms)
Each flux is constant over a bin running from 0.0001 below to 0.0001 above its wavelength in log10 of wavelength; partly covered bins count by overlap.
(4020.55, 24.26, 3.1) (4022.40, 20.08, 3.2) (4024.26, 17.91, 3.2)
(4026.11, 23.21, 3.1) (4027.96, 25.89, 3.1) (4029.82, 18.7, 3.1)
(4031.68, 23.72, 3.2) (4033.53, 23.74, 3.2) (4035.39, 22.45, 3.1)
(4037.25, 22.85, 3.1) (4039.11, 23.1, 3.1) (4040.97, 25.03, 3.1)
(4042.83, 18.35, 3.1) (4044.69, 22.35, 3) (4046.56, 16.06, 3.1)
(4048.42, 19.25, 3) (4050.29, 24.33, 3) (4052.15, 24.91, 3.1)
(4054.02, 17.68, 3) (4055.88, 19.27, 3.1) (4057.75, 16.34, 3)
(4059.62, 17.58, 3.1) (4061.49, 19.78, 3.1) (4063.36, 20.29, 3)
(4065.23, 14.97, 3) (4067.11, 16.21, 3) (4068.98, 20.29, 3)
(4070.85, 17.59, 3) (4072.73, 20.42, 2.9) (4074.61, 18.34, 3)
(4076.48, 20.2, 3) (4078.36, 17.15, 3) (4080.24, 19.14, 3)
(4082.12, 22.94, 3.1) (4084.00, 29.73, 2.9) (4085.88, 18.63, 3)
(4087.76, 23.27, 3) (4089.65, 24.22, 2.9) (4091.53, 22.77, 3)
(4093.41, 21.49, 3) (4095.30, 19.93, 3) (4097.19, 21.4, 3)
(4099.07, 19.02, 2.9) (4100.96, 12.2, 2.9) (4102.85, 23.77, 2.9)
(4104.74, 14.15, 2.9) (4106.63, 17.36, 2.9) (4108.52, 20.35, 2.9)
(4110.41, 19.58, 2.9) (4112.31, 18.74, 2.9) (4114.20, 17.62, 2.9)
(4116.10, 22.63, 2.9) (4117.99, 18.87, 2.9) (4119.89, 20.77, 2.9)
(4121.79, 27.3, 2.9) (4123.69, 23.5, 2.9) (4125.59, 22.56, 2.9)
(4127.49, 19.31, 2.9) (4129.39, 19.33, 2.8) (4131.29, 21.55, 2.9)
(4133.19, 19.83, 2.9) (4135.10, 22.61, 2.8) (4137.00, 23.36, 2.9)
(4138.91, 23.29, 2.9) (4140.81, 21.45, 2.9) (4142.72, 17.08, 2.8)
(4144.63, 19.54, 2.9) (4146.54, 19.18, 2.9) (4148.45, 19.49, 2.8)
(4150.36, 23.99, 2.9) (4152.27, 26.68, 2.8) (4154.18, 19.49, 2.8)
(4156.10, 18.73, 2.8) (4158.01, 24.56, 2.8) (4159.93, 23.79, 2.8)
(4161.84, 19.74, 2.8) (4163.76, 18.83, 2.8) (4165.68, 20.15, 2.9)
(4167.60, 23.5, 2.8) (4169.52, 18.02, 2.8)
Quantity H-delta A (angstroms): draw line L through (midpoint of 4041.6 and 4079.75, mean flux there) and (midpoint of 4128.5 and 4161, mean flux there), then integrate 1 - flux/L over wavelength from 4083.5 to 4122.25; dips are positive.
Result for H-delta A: -0.4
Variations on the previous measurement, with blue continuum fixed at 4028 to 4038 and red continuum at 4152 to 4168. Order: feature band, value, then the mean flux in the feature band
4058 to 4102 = 4.59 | 19.8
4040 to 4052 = 0.70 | 21.2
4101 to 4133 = 2.36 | 20.2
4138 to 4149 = 0.80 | 20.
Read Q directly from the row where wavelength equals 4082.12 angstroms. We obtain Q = 22.94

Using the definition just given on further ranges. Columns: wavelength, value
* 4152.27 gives 26.68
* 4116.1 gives 22.63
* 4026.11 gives 23.21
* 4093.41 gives 21.49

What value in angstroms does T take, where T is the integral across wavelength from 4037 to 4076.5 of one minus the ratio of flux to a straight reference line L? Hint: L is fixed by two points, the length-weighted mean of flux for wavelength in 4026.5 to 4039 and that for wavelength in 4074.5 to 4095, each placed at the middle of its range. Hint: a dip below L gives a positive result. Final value 4.7 angstroms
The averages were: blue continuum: 22.9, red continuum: 21.7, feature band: 19.7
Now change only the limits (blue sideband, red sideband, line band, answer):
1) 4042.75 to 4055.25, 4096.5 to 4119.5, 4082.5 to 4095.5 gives -2.4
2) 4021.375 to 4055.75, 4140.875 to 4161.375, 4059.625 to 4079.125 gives 2.7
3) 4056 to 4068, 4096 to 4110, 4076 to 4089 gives -2.6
